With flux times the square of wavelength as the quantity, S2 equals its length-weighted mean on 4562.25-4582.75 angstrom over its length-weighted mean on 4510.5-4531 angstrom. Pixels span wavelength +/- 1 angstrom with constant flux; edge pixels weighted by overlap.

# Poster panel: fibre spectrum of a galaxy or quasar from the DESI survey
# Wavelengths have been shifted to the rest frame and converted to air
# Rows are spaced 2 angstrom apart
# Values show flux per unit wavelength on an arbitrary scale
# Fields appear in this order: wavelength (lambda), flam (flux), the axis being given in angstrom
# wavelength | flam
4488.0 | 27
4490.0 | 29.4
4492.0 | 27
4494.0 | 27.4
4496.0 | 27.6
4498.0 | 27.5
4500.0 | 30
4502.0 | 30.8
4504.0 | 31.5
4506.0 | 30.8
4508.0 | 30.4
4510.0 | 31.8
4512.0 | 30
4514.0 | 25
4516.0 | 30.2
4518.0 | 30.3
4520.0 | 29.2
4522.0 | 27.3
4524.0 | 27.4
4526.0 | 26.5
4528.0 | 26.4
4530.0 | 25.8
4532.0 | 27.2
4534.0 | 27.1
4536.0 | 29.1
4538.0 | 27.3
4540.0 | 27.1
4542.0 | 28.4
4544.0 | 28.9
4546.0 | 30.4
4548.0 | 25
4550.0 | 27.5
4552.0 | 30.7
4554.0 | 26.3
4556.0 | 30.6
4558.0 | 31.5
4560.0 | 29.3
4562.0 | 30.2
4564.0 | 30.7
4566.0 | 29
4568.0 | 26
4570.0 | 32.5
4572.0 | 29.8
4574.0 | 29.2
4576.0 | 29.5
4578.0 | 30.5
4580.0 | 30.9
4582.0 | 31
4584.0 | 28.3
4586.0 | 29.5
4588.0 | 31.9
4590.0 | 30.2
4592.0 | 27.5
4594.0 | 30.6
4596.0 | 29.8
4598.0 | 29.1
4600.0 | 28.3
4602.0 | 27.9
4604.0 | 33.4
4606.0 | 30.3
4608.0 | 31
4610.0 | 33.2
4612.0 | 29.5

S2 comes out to 1.10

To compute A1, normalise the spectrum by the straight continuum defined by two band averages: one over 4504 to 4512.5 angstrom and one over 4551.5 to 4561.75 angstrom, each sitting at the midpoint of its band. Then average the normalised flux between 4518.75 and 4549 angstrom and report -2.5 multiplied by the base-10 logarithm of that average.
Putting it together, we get 0.10 mag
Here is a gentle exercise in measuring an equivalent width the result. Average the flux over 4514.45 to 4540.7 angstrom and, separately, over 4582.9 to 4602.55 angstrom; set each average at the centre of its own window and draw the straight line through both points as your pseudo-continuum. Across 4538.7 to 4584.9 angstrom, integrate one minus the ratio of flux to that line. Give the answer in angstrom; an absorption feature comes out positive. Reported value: -1.1 angstrom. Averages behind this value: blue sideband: 27.7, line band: 29.3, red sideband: 29.4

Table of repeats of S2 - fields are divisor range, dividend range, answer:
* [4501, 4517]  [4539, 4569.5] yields 0.98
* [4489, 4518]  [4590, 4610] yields 1.07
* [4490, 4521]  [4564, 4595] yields 1.05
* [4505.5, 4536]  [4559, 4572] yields 1.07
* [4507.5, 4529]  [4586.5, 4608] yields 1.09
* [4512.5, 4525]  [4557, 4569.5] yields 1.07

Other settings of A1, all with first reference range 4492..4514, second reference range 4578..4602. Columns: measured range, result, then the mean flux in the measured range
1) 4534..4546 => 0.05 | 28.3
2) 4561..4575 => 0.00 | 29.6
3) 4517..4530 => 0.07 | 27.7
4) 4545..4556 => 0.05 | 28.2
